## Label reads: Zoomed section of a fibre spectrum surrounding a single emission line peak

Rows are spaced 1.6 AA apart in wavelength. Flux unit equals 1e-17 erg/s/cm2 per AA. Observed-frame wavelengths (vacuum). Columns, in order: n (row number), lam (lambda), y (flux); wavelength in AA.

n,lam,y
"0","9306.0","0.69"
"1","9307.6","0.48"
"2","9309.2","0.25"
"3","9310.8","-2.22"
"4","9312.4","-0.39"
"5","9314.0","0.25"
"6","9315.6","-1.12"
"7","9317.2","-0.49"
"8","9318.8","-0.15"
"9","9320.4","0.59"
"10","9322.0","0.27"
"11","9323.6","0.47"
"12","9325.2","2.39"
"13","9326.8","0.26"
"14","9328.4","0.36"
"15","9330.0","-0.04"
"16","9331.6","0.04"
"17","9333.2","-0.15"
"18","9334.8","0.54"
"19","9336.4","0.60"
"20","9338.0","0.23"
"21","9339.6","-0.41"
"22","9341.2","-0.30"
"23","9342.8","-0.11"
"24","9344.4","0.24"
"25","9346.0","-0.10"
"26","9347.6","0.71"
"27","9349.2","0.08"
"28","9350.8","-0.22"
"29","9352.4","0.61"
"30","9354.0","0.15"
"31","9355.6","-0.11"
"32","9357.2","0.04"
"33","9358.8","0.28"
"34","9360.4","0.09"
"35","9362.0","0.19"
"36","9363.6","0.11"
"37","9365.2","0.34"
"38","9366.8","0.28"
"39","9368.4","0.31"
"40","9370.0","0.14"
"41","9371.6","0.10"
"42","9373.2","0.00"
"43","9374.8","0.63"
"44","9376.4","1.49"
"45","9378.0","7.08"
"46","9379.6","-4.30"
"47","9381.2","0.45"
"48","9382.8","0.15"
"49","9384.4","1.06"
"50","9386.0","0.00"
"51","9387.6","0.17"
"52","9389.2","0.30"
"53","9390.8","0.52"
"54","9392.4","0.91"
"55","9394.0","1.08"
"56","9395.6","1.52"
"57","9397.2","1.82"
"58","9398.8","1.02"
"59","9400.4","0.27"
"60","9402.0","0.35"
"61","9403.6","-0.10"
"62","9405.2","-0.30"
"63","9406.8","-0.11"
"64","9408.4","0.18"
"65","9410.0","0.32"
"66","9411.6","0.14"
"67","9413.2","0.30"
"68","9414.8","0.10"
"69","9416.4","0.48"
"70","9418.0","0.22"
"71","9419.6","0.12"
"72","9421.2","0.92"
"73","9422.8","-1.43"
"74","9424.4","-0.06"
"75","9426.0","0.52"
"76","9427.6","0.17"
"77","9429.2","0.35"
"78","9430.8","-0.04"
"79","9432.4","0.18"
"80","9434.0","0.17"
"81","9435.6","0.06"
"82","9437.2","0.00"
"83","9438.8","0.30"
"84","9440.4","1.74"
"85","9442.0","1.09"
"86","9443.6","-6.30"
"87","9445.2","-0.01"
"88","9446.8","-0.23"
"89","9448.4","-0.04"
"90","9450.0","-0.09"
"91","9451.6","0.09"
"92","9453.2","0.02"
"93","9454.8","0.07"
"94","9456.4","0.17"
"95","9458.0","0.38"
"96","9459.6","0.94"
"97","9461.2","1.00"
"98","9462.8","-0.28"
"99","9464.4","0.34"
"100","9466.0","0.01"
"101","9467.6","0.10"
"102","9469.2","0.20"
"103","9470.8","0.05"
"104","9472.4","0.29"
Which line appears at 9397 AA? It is [O III]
